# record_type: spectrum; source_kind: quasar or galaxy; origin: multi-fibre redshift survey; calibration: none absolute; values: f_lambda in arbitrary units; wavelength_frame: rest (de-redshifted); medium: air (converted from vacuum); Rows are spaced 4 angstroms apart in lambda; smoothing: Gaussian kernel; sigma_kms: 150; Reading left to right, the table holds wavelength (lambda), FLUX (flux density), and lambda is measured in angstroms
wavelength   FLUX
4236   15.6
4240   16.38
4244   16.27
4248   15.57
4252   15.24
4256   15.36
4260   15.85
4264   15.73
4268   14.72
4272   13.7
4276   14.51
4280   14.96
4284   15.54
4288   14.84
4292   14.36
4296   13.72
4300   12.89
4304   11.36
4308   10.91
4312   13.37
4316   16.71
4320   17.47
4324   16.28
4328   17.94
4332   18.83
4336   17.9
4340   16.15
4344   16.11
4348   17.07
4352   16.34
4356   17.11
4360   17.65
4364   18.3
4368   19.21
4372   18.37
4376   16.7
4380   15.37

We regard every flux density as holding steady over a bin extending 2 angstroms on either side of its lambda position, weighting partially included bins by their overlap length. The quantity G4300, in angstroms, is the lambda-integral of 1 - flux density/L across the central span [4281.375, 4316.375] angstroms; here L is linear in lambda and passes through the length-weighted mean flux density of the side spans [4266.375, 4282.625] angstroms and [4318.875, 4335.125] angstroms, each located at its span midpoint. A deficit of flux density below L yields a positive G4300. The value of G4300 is 5.0 angstroms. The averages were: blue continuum 14.5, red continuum 17.7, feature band 13.6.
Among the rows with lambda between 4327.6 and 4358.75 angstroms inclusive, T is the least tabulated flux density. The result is 16.11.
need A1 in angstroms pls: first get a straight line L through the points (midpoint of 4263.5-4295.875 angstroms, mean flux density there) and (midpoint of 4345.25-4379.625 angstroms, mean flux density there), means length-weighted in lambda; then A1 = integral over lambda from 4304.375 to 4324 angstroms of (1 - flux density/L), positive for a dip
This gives 1.7 angstroms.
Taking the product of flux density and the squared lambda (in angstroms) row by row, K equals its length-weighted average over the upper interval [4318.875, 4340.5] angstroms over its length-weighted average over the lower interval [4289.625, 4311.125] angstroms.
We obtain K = 1.40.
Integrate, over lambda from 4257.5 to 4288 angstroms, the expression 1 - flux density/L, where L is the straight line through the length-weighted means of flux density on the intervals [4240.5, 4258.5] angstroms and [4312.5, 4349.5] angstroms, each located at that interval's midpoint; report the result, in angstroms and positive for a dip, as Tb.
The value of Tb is 2.0 angstroms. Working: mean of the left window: 15.7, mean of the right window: 17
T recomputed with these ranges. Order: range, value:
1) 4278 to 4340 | 10.91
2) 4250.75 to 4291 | 13.7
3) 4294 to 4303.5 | 12.89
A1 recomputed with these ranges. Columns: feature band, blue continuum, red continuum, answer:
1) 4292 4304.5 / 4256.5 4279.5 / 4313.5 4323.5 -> 2.30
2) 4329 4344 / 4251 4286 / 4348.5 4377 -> -0.45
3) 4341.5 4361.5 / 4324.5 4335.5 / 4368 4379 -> 1.14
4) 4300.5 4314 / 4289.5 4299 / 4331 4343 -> 2.71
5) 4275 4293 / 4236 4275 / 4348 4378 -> 1.25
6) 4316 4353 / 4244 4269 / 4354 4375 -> 0.48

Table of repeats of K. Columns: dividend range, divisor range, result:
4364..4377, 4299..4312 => 1.58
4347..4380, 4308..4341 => 1.08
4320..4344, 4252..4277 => 1.19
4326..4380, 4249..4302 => 1.23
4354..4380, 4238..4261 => 1.18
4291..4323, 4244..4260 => 0.92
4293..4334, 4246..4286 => 1.01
